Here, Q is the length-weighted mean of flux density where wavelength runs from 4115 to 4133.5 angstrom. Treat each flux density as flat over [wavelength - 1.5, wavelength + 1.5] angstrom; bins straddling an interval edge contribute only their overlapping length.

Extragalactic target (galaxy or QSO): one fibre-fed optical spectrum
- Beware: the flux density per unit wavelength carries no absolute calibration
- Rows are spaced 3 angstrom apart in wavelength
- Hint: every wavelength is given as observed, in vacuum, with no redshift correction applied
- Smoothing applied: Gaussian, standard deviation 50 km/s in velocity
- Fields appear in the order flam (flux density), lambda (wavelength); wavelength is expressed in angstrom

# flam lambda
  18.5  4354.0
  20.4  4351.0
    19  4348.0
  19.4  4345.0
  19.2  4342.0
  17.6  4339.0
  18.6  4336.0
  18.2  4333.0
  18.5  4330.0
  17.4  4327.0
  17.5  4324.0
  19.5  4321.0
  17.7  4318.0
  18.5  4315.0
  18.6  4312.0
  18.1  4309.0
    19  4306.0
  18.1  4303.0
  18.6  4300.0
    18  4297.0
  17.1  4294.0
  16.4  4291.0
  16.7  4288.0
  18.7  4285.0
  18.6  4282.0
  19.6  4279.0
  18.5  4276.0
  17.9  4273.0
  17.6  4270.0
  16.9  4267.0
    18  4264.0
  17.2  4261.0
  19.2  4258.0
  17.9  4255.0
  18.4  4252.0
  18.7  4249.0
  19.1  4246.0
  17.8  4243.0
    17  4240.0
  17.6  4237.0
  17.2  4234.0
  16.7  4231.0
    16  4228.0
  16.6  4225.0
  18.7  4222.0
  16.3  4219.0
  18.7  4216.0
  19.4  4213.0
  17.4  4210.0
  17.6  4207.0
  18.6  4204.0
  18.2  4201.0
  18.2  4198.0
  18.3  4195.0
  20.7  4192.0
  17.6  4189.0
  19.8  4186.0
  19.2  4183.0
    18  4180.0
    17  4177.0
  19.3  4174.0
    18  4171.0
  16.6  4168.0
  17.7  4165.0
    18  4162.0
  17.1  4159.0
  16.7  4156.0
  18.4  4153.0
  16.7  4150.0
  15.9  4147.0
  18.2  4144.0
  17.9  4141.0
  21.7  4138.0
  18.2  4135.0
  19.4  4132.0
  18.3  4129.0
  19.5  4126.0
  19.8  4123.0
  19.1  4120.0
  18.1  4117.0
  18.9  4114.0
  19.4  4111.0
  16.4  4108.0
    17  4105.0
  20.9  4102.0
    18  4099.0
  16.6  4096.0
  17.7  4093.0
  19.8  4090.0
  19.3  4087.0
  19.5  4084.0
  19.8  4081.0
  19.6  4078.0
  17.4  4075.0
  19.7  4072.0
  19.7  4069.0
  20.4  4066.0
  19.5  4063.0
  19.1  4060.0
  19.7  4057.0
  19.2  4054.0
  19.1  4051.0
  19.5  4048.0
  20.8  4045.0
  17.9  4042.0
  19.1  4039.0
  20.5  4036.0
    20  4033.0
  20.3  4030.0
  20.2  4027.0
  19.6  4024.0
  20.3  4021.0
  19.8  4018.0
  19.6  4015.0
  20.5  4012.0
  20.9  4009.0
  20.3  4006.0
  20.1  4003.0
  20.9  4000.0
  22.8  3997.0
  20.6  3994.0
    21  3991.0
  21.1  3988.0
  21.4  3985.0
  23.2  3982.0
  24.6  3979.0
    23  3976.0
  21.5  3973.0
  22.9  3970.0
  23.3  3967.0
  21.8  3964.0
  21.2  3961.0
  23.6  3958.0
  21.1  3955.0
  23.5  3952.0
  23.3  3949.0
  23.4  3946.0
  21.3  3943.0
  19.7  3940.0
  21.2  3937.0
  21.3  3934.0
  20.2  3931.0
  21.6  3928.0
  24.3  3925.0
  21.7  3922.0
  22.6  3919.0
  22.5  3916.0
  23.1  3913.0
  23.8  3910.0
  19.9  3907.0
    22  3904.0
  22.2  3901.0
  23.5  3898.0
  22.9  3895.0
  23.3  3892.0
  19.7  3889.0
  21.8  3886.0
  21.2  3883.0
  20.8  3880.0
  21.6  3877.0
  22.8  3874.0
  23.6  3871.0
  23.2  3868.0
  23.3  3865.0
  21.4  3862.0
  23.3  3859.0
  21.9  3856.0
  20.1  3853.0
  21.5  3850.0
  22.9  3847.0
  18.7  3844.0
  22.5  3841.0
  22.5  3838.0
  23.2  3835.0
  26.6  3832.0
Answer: 19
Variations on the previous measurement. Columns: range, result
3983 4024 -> 20.7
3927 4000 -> 22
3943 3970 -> 22.6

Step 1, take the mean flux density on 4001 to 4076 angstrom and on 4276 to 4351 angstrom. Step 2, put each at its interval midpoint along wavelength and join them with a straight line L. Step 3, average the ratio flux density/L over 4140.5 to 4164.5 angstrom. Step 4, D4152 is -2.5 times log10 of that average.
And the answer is 0.11 mag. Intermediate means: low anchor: 19.8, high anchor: 18.3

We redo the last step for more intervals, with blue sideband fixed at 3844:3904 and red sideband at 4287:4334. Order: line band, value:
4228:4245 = 0.090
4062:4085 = 0.042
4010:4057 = 0.044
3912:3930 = -0.045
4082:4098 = 0.082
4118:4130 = 0.032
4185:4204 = 0.019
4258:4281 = 0.020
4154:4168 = 0.122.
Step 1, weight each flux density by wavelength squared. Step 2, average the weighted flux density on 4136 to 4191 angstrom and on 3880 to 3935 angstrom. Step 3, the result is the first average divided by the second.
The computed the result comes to 0.93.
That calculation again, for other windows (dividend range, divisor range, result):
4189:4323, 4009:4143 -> 1.02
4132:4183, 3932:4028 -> 0.91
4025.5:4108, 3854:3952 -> 0.94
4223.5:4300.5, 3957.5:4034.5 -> 0.95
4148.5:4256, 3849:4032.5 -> 0.94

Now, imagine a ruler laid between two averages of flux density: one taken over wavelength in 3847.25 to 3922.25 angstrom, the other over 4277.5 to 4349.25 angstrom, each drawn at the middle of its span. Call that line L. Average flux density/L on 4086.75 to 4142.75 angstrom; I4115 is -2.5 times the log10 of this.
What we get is 0.08 mag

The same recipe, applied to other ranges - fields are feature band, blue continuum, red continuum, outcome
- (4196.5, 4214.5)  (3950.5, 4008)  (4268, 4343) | 0.063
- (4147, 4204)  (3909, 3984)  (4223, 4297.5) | 0.055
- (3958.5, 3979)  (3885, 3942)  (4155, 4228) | -0.067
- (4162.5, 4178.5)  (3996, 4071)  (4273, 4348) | 0.082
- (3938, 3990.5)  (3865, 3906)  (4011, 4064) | -0.071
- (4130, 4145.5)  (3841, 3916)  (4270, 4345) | 0.037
